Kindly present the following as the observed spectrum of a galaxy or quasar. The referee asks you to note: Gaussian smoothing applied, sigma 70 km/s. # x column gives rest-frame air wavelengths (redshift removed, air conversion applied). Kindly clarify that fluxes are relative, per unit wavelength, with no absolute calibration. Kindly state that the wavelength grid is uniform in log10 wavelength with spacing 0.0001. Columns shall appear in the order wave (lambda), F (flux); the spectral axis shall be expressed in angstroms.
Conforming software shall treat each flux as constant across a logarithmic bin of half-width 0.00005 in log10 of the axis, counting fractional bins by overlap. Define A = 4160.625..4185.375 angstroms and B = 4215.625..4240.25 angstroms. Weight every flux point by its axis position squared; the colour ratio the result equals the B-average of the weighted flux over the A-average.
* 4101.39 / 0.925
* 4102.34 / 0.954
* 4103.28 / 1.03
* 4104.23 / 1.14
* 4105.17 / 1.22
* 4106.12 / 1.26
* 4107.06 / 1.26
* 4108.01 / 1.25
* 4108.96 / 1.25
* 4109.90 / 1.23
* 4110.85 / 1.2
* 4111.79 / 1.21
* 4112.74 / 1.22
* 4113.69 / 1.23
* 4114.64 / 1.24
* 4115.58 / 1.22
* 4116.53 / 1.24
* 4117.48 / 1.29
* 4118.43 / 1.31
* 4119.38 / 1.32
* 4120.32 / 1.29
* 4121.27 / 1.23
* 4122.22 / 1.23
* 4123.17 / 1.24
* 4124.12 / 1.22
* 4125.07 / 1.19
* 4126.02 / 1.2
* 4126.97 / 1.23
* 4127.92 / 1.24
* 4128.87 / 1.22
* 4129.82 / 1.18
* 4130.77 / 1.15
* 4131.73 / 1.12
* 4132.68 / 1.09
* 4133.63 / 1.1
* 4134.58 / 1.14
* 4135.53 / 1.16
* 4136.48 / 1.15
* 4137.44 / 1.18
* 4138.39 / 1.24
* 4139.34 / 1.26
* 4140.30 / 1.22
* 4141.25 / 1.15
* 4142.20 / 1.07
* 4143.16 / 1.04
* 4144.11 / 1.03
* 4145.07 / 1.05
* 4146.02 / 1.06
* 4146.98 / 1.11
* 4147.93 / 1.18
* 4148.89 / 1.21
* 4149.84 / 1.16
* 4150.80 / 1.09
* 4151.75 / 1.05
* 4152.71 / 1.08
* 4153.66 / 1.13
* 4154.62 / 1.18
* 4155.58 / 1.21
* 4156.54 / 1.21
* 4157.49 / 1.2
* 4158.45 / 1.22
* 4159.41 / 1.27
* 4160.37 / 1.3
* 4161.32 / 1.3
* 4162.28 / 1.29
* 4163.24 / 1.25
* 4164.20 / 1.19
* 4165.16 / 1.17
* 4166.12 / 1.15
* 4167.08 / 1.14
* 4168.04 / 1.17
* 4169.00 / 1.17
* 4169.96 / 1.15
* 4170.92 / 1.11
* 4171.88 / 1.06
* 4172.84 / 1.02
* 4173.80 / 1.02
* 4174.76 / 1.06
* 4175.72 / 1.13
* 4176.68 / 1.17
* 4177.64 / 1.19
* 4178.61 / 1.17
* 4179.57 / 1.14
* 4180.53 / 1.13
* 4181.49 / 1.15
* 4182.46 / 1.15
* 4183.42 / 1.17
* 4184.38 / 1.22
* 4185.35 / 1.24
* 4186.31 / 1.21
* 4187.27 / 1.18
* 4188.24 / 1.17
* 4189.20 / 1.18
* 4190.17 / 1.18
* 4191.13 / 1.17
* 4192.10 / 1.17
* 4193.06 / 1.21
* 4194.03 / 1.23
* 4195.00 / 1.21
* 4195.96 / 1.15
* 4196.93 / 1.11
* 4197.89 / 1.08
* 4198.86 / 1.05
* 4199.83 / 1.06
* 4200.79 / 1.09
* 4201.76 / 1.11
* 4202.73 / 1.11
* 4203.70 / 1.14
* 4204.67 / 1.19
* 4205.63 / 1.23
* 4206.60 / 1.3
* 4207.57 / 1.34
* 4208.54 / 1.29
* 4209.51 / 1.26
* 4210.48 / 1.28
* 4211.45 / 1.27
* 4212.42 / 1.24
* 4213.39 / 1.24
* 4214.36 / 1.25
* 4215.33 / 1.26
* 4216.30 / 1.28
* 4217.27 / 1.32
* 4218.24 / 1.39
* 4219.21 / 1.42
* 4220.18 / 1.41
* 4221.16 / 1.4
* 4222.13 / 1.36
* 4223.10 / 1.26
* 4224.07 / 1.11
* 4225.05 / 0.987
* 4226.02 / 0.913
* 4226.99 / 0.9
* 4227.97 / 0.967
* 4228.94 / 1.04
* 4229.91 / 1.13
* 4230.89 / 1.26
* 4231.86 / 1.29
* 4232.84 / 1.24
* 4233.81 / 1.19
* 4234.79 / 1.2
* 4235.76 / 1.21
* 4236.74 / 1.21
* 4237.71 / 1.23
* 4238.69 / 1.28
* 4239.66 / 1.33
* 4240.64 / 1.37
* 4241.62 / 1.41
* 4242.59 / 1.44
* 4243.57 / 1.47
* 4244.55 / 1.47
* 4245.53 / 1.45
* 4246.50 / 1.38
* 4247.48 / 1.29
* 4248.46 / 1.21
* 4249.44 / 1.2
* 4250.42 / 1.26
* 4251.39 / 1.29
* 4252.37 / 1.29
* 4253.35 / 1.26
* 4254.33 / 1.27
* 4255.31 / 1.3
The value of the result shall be 1.08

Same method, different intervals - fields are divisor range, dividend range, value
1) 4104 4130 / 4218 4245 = 1.06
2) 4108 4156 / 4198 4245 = 1.09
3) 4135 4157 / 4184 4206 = 1.04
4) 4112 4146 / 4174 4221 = 1.05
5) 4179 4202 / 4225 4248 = 1.10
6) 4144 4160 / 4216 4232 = 1.08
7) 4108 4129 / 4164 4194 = 0.96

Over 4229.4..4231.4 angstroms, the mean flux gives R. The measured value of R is 1.2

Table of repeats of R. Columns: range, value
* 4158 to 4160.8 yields 1.26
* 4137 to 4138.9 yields 1.22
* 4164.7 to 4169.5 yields 1.16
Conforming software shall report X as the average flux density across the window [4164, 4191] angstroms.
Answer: 1.15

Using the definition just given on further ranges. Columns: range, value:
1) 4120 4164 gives 1.18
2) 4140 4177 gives 1.15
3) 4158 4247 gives 1.21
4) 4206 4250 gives 1.26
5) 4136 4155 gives 1.13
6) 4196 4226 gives 1.22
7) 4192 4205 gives 1.13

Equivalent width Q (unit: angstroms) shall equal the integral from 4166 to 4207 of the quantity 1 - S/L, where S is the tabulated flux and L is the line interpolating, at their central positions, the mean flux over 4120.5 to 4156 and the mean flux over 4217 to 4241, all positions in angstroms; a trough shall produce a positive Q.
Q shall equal 1.3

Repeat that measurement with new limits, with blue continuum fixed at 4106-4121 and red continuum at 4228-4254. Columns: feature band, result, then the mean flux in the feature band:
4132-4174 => 3.5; 1.15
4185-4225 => 1.6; 1.22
